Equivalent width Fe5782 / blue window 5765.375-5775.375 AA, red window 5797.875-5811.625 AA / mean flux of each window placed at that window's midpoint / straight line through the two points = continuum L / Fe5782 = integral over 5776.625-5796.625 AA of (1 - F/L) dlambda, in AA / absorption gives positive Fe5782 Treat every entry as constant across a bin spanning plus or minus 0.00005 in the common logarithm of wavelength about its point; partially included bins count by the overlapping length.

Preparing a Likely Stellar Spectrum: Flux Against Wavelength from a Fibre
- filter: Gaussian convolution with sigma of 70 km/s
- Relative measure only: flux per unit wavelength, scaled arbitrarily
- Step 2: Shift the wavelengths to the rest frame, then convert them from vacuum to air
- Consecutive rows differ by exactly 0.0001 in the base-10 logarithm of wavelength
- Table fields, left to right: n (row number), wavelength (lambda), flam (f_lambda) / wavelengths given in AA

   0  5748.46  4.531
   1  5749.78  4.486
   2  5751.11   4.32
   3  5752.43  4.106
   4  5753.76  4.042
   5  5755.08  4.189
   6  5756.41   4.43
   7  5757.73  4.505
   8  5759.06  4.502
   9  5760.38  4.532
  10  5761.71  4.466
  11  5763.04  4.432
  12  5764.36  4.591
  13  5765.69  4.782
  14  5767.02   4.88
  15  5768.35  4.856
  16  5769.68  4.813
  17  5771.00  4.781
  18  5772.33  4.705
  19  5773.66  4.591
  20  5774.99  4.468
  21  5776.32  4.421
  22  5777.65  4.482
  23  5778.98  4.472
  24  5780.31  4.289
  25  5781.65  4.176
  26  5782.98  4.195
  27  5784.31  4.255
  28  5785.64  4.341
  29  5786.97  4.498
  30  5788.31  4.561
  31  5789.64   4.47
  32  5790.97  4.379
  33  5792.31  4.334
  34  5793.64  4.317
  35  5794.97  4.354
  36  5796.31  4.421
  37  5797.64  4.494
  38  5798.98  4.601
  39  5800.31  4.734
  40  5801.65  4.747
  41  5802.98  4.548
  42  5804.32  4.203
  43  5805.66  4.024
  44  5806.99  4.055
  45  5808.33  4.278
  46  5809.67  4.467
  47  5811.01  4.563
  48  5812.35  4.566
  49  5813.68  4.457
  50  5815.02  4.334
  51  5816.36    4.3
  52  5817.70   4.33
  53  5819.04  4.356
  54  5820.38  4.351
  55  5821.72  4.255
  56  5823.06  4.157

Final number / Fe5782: 1.0 AA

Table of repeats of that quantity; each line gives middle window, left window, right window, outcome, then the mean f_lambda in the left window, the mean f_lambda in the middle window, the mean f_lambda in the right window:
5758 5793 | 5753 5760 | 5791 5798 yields -1.2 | 4.34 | 4.51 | 4.38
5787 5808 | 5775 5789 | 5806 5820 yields -0.2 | 4.37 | 4.42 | 4.36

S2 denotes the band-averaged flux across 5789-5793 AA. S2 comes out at 4.39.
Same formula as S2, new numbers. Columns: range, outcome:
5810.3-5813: 4.56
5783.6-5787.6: 4.37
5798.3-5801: 4.66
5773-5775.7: 4.53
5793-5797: 4.37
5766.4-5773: 4.81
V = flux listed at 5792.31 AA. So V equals 4.334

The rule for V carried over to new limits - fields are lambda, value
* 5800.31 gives 4.734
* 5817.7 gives 4.33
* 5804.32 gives 4.203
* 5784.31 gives 4.255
